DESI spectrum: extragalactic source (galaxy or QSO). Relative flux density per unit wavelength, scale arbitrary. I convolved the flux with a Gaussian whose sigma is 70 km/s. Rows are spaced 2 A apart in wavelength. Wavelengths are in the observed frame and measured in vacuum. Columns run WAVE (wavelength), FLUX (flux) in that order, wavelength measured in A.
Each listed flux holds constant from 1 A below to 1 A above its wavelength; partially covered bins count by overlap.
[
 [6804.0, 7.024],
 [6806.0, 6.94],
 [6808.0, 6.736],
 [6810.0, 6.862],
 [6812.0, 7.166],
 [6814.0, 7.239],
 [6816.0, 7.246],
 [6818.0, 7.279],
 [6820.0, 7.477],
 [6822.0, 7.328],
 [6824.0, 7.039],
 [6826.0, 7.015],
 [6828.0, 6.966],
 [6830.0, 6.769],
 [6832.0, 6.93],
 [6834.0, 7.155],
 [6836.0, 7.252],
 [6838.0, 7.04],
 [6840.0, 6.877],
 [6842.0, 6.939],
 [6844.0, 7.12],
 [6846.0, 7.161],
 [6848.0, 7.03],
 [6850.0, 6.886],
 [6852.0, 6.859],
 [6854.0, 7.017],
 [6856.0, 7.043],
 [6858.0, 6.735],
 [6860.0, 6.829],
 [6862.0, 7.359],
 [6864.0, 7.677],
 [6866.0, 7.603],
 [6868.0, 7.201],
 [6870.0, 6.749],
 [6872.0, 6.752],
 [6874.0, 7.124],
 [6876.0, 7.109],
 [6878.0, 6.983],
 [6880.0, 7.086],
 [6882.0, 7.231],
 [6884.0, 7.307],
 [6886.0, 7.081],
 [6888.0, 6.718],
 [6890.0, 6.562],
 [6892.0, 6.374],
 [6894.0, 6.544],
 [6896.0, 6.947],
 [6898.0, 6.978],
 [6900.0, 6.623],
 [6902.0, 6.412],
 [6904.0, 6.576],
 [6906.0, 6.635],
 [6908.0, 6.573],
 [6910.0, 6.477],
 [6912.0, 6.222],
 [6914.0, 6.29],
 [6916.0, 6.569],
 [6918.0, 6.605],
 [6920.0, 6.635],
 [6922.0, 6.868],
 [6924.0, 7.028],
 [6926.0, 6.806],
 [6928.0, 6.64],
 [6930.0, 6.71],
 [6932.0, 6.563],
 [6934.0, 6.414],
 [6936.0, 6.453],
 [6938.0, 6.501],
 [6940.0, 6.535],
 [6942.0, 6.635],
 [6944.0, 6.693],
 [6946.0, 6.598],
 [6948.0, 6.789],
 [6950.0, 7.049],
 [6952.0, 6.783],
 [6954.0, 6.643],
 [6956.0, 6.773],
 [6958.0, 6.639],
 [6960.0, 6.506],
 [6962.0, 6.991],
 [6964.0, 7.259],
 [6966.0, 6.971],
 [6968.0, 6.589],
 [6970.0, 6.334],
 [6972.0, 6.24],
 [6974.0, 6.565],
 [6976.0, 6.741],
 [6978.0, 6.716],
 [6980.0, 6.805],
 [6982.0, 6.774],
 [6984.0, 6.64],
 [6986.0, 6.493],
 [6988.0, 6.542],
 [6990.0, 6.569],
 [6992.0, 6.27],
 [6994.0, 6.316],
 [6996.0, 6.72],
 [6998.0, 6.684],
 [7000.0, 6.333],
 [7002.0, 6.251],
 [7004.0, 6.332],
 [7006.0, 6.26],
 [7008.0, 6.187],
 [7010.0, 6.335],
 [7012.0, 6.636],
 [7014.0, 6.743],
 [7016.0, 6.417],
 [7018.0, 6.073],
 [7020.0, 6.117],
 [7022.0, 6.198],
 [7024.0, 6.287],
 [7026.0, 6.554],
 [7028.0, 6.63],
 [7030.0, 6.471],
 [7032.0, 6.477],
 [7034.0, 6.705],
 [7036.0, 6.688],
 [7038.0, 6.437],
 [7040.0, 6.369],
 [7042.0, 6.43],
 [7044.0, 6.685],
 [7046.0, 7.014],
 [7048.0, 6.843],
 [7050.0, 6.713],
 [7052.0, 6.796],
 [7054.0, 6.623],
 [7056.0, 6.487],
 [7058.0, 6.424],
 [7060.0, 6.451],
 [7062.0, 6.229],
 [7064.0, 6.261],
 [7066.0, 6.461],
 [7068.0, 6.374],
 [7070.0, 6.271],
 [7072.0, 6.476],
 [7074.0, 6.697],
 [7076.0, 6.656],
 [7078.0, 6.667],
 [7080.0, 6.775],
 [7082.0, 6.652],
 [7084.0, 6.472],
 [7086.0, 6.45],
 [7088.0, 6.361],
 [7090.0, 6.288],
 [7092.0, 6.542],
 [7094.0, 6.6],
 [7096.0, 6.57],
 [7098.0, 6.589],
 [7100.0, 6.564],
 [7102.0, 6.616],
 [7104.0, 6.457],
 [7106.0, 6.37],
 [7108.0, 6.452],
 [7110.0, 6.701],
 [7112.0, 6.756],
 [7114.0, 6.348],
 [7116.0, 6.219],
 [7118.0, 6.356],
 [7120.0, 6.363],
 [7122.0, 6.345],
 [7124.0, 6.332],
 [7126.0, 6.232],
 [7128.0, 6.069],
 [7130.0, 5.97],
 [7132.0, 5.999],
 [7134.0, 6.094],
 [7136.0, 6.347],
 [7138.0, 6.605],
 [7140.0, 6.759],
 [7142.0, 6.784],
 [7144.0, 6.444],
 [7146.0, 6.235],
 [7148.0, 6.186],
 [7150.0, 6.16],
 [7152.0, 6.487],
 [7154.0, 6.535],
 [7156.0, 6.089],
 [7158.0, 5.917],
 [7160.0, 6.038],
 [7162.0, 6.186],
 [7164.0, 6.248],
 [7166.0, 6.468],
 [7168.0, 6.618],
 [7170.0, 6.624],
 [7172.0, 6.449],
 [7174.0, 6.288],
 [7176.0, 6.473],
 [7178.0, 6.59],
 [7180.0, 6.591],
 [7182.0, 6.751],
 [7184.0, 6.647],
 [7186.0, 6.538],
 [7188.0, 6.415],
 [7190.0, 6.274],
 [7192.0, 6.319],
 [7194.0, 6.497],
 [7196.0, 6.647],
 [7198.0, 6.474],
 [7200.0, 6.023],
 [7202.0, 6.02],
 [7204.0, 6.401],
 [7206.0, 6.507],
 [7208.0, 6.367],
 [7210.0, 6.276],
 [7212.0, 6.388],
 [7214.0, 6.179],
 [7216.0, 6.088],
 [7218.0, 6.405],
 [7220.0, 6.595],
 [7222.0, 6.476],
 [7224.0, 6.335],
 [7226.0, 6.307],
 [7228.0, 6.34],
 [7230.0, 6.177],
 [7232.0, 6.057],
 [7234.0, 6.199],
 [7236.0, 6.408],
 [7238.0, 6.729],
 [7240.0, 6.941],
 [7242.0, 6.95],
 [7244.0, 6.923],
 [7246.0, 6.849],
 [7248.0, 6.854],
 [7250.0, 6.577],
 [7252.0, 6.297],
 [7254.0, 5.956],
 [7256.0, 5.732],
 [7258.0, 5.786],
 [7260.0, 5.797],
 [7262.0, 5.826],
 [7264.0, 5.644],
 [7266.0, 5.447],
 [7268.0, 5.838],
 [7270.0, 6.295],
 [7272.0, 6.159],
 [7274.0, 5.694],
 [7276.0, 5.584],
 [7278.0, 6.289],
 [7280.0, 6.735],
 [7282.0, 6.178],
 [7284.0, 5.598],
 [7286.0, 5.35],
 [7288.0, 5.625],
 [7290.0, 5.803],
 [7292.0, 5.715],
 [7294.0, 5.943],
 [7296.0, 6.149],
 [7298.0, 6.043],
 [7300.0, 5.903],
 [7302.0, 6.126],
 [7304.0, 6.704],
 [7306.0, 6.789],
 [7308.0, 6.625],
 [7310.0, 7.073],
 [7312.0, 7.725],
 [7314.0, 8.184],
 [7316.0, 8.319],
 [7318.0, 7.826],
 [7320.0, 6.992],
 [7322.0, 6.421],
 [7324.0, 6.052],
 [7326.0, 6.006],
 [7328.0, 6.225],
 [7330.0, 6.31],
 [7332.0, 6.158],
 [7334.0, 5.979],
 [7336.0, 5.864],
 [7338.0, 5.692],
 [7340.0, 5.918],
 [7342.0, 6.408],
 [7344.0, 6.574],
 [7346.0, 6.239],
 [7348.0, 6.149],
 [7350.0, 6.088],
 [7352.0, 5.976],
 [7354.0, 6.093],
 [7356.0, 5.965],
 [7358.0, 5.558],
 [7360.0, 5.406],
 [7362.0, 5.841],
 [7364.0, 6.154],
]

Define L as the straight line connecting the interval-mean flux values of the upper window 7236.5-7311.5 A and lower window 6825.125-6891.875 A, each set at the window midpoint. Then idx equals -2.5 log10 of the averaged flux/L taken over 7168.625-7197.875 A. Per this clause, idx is -0.02 mag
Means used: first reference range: 7.03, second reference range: 6.19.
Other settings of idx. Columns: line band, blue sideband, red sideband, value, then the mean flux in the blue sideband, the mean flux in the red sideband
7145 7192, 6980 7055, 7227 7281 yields -0.01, 6.51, 6.23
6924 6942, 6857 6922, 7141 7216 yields 0.03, 6.83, 6.38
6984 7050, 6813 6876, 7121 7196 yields 0.04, 7.09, 6.37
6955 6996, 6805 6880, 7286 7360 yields 0.04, 7.07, 6.34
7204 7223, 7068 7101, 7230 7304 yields -0.02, 6.53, 6.12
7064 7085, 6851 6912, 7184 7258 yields 0.01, 6.89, 6.4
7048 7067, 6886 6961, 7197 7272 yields 0.00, 6.64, 6.28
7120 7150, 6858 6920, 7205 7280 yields 0.02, 6.83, 6.26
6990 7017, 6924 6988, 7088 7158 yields 0.03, 6.68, 6.39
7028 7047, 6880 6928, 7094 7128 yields -0.01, 6.71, 6.45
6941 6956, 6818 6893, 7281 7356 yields 0.02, 7.04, 6.34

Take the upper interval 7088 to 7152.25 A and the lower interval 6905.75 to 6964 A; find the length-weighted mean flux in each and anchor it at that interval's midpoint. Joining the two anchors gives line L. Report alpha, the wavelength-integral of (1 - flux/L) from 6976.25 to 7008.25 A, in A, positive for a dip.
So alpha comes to 0.3 A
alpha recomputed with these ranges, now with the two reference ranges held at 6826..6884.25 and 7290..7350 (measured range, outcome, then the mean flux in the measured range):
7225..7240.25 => 0.5 A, 6.37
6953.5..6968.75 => 0.3 A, 6.8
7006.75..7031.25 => 1.7 A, 6.39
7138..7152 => 0.5 A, 6.44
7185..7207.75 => 0.9 A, 6.37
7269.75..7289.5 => 1.8 A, 5.93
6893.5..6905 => 0.5 A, 6.69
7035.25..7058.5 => 0.6 A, 6.63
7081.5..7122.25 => 1.6 A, 6.48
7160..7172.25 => 0.5 A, 6.4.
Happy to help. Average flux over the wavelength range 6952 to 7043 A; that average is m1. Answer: 6.53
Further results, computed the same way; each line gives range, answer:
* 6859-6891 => 7.09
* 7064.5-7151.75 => 6.43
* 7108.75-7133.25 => 6.31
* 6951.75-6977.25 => 6.69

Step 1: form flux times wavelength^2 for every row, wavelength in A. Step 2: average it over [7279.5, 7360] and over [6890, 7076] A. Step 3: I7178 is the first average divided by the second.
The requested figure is 1.1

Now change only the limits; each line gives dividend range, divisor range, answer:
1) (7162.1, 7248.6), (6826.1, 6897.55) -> 1.02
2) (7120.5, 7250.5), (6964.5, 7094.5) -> 1.03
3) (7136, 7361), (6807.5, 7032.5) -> 1.03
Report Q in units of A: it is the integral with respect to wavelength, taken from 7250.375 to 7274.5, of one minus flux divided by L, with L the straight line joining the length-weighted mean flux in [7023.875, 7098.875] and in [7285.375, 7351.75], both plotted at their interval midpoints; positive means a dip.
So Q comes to 2.0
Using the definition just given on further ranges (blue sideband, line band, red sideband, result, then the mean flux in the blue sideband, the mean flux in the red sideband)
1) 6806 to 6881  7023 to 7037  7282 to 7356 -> 0.50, 7.07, 6.34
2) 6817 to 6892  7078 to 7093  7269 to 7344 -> 0.39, 7.05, 6.34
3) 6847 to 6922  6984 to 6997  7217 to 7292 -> 0.31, 6.85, 6.18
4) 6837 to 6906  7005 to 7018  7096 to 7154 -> 0.47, 6.95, 6.39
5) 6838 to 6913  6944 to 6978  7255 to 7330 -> 0.30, 6.9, 6.28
